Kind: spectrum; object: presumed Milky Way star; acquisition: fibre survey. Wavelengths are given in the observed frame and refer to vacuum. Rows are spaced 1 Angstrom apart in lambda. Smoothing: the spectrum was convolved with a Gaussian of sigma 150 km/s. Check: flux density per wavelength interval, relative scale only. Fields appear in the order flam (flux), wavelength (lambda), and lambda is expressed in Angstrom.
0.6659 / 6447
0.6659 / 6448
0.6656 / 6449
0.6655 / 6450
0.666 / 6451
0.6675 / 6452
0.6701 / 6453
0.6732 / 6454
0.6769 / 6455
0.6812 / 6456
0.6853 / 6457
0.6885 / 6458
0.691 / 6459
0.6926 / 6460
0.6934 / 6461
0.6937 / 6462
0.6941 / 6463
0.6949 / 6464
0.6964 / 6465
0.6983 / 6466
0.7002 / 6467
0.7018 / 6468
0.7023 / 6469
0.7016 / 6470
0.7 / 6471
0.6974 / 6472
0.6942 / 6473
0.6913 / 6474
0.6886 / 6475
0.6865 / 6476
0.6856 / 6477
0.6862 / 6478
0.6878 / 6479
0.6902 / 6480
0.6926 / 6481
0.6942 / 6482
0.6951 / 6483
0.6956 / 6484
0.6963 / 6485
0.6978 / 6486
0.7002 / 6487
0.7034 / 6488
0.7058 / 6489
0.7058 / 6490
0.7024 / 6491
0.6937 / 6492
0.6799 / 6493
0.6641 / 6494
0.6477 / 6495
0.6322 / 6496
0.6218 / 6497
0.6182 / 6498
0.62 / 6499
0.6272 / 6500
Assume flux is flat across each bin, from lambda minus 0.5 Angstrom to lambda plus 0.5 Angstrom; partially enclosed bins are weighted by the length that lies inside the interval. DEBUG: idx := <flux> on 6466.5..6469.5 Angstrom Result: 0.701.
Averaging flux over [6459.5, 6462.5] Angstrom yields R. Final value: 0.693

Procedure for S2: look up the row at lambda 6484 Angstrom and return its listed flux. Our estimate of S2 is 0.6956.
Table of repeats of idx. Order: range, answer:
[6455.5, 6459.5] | 0.686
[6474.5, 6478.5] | 0.687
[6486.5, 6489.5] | 0.703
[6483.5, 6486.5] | 0.697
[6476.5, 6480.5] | 0.687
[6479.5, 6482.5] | 0.692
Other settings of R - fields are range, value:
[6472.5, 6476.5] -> 0.69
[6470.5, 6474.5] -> 0.696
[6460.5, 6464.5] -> 0.694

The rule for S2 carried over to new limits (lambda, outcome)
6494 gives 0.6641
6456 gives 0.6812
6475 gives 0.6886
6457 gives 0.6853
